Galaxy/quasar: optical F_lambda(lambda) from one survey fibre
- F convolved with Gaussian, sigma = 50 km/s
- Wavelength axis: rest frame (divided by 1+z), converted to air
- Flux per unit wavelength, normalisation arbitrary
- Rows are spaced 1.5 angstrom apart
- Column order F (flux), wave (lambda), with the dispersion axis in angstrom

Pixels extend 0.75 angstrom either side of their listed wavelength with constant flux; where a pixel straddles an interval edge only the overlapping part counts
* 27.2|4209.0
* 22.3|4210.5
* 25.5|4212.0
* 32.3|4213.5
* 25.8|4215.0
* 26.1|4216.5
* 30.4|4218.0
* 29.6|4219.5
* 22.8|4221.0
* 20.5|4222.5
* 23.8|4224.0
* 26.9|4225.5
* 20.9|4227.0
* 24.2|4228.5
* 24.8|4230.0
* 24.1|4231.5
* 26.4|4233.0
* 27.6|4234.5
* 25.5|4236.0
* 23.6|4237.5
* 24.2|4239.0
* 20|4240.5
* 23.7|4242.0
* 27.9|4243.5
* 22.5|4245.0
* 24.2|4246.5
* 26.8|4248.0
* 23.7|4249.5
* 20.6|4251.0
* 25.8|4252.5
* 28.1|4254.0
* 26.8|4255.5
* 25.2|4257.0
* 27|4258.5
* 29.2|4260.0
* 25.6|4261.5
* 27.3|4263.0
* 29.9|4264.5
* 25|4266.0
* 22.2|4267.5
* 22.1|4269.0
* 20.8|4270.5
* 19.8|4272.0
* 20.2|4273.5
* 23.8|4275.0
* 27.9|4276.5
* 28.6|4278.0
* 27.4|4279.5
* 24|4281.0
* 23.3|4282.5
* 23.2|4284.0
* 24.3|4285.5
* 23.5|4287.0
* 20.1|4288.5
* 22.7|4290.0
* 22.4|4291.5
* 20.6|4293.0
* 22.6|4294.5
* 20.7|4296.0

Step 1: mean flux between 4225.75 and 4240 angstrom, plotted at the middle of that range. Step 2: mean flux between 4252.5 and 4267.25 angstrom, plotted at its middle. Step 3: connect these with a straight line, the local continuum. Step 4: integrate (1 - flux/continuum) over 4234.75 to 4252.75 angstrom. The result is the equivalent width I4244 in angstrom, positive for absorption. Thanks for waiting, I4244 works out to 1.00 angstrom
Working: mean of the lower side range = 24.6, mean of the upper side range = 26.9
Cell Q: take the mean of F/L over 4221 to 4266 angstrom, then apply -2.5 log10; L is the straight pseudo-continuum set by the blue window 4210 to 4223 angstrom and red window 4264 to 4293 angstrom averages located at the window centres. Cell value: 0.004 mag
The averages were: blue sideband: 26.3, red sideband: 23.6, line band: 25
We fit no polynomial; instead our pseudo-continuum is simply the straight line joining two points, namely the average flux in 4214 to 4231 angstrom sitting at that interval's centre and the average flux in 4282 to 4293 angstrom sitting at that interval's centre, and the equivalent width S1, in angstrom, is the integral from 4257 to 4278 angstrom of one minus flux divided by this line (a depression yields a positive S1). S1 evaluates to -1.3 angstrom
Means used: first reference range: 25.2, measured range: 24.8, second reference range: 22.6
